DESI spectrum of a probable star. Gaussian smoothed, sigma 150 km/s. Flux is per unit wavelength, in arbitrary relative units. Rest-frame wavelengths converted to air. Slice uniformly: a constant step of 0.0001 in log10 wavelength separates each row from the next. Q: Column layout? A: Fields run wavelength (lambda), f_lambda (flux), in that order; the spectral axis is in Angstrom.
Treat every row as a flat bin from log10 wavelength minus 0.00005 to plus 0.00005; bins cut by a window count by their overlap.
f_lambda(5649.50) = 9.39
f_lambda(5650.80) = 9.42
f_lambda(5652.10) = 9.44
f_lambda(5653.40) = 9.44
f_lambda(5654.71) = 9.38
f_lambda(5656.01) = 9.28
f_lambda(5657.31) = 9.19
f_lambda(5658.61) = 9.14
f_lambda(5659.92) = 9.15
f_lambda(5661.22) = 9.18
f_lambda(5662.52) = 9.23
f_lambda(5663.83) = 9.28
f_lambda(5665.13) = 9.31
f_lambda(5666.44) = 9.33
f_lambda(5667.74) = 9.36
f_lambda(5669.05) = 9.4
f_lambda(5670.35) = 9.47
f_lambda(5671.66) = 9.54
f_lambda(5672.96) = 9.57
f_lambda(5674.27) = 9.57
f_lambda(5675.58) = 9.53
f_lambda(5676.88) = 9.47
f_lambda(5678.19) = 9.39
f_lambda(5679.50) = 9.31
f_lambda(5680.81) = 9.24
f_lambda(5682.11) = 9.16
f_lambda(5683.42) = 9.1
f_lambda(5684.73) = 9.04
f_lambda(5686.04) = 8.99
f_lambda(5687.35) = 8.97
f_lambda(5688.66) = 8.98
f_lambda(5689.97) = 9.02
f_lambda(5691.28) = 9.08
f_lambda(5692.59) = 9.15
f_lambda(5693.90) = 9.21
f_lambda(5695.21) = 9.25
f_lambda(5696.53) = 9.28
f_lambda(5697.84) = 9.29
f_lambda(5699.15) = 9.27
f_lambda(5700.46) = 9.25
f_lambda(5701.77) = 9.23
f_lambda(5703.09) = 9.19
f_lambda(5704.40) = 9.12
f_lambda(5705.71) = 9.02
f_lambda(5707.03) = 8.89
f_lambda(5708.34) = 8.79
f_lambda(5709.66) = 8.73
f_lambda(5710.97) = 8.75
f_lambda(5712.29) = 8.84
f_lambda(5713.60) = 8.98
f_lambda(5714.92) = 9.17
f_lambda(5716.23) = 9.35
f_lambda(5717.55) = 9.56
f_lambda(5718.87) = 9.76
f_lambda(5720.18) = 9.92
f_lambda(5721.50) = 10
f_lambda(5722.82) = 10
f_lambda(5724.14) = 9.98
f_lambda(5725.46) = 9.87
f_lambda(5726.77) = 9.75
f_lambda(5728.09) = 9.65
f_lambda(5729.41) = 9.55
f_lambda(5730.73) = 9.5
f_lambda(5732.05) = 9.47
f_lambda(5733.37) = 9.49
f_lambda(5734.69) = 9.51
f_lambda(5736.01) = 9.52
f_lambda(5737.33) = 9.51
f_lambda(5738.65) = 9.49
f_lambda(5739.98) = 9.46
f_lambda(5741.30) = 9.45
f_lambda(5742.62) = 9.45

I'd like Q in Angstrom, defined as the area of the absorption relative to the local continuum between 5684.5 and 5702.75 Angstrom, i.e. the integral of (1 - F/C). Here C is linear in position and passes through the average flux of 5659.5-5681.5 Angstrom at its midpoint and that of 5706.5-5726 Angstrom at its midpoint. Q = 0.4 Angstrom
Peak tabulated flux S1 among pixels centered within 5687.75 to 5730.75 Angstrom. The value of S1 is 10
